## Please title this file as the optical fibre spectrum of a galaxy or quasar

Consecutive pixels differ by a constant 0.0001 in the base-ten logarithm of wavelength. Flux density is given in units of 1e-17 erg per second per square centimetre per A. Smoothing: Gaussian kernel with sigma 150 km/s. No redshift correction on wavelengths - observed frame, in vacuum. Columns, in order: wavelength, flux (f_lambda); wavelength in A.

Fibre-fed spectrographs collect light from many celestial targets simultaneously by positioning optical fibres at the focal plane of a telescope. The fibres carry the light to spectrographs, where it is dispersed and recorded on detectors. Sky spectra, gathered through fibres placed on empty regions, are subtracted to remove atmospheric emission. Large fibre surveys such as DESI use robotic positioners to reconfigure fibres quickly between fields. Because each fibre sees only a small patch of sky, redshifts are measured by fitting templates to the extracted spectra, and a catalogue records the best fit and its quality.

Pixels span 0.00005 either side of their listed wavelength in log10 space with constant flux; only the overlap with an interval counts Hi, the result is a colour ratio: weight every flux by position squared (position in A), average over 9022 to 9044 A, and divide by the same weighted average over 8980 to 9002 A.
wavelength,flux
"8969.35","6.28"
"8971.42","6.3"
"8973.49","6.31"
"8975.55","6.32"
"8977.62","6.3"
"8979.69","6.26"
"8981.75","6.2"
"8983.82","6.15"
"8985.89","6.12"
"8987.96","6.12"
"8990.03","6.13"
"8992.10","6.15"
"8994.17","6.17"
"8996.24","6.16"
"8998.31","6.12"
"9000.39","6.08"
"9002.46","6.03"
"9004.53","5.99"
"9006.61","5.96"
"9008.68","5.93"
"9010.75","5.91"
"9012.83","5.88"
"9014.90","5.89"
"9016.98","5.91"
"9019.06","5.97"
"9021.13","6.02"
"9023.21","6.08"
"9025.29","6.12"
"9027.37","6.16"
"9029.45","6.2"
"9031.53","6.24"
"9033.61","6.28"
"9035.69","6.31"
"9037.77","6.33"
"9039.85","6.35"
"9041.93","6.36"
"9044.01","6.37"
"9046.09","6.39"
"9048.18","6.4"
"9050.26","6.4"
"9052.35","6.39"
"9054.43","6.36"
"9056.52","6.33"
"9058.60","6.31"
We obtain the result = 1.03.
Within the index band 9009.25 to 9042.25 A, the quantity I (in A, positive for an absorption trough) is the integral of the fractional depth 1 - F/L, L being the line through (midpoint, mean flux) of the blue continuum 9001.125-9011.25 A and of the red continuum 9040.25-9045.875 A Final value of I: 0.4 A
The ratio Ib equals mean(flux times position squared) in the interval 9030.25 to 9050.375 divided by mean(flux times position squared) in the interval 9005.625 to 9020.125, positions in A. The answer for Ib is 1.1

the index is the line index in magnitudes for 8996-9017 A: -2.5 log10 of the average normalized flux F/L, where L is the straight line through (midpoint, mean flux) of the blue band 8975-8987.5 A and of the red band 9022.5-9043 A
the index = 0.04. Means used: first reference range 6.22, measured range 5.98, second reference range 6.25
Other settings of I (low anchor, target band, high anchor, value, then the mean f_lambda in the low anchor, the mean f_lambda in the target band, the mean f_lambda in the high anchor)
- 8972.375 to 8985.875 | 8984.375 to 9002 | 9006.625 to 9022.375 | 0.0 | 6.25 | 6.13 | 5.94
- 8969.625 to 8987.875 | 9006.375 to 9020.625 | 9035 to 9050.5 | 0.9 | 6.24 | 5.93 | 6.37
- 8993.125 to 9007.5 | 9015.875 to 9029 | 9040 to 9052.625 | 0.4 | 6.07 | 6.05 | 6.38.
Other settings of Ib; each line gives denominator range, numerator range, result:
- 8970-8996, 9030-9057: 1.04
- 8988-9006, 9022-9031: 1.01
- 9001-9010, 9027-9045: 1.06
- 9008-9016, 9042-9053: 1.09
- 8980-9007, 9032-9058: 1.05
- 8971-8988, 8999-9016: 0.96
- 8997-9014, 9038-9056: 1.07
